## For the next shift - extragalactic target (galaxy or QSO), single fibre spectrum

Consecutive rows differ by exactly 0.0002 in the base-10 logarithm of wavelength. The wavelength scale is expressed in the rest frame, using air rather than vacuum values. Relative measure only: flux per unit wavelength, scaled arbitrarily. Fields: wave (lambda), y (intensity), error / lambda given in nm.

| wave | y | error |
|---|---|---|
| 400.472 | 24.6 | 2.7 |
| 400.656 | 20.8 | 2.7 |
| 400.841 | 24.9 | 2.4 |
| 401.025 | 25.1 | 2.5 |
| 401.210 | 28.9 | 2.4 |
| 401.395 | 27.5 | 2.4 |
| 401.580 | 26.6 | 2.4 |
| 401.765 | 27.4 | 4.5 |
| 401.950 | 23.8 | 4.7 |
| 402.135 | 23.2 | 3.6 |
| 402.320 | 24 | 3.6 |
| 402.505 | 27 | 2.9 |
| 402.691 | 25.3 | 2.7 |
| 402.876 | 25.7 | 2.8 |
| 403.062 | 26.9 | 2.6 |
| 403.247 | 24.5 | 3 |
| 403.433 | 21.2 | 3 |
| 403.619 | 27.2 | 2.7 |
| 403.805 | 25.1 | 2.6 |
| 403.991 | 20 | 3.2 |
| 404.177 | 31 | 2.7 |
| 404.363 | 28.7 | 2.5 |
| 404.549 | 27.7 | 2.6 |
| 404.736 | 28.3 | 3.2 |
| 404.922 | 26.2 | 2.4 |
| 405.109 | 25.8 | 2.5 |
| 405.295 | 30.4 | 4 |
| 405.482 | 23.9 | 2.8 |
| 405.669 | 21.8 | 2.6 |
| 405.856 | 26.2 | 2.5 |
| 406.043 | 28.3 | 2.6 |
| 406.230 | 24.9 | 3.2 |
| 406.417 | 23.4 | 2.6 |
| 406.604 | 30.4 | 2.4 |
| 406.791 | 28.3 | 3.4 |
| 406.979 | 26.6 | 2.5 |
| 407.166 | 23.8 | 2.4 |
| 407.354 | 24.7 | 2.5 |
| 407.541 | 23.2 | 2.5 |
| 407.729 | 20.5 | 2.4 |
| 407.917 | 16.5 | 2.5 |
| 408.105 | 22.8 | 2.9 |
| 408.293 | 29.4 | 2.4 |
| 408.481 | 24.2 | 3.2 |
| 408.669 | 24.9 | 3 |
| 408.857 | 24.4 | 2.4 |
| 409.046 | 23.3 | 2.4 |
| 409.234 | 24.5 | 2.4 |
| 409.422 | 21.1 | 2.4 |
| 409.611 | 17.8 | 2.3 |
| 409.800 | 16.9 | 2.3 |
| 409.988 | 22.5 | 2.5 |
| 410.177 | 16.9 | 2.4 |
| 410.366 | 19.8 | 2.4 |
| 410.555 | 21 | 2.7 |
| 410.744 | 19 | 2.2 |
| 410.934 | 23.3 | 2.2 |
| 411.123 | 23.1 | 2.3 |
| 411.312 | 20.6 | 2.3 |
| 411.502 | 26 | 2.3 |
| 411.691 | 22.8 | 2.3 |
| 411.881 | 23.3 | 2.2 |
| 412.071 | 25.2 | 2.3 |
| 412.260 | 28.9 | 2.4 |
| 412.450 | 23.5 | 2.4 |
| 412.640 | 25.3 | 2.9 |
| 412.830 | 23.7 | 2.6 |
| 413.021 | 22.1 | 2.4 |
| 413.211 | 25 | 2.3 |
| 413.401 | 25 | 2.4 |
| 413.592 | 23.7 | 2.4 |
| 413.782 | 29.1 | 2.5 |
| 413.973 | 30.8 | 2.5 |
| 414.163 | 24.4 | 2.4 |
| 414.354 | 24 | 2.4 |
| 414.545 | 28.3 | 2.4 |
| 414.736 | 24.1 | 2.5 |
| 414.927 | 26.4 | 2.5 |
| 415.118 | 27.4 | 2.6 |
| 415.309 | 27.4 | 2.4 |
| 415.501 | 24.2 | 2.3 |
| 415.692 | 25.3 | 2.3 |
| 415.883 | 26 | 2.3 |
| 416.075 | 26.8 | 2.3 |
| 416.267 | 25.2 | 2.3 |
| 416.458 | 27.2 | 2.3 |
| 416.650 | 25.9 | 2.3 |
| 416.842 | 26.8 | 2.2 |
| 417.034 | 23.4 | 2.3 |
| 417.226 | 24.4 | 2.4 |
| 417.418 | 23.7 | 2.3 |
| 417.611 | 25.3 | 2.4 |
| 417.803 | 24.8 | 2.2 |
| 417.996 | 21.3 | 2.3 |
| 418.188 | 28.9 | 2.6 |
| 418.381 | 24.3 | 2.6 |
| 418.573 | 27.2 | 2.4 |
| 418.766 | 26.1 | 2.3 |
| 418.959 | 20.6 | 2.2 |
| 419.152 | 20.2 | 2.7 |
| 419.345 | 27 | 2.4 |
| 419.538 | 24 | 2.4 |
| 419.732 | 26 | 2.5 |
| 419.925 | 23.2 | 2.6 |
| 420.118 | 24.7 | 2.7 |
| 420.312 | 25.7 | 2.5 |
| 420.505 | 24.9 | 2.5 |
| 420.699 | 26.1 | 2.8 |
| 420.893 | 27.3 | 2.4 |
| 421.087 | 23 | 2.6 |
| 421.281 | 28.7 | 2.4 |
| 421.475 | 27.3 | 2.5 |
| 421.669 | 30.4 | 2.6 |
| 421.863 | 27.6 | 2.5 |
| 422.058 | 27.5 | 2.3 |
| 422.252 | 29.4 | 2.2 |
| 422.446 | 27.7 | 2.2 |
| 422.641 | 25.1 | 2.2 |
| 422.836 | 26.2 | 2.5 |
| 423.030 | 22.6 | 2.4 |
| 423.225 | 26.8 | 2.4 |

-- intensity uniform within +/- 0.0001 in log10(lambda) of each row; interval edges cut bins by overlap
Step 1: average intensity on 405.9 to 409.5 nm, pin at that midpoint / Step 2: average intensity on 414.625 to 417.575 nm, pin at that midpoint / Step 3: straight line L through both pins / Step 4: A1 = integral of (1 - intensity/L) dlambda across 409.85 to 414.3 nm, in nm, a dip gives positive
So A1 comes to 0.26 nm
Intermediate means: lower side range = 24.5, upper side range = 25.6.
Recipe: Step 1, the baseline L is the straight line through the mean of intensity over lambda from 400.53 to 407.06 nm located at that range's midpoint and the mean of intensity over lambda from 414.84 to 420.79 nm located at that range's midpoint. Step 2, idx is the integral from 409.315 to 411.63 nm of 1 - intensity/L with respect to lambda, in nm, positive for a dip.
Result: 0.44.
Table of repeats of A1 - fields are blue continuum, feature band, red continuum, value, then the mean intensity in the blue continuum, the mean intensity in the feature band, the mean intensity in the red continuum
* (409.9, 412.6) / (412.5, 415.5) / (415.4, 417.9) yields -0.213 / 22.6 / 25.7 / 25.3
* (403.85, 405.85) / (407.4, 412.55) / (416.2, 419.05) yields 0.670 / 26.3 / 22.5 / 25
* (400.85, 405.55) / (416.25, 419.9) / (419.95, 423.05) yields 0.225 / 26.1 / 24.8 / 26.5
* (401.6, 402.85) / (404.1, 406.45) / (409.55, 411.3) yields -0.338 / 25.2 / 26.7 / 20.1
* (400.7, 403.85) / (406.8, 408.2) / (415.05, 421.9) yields 0.140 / 25.5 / 22.9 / 25.5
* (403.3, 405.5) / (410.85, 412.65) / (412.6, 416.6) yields 0.124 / 26.3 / 24.2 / 25.8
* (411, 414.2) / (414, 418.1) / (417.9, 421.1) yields -0.103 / 24.9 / 25.4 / 24.8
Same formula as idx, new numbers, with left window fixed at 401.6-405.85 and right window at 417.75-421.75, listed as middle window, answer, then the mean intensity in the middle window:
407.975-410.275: 0.30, 22.3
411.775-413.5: 0.06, 24.6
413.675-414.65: -0.07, 27.3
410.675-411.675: 0.12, 22.5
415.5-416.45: -0.01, 25.8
